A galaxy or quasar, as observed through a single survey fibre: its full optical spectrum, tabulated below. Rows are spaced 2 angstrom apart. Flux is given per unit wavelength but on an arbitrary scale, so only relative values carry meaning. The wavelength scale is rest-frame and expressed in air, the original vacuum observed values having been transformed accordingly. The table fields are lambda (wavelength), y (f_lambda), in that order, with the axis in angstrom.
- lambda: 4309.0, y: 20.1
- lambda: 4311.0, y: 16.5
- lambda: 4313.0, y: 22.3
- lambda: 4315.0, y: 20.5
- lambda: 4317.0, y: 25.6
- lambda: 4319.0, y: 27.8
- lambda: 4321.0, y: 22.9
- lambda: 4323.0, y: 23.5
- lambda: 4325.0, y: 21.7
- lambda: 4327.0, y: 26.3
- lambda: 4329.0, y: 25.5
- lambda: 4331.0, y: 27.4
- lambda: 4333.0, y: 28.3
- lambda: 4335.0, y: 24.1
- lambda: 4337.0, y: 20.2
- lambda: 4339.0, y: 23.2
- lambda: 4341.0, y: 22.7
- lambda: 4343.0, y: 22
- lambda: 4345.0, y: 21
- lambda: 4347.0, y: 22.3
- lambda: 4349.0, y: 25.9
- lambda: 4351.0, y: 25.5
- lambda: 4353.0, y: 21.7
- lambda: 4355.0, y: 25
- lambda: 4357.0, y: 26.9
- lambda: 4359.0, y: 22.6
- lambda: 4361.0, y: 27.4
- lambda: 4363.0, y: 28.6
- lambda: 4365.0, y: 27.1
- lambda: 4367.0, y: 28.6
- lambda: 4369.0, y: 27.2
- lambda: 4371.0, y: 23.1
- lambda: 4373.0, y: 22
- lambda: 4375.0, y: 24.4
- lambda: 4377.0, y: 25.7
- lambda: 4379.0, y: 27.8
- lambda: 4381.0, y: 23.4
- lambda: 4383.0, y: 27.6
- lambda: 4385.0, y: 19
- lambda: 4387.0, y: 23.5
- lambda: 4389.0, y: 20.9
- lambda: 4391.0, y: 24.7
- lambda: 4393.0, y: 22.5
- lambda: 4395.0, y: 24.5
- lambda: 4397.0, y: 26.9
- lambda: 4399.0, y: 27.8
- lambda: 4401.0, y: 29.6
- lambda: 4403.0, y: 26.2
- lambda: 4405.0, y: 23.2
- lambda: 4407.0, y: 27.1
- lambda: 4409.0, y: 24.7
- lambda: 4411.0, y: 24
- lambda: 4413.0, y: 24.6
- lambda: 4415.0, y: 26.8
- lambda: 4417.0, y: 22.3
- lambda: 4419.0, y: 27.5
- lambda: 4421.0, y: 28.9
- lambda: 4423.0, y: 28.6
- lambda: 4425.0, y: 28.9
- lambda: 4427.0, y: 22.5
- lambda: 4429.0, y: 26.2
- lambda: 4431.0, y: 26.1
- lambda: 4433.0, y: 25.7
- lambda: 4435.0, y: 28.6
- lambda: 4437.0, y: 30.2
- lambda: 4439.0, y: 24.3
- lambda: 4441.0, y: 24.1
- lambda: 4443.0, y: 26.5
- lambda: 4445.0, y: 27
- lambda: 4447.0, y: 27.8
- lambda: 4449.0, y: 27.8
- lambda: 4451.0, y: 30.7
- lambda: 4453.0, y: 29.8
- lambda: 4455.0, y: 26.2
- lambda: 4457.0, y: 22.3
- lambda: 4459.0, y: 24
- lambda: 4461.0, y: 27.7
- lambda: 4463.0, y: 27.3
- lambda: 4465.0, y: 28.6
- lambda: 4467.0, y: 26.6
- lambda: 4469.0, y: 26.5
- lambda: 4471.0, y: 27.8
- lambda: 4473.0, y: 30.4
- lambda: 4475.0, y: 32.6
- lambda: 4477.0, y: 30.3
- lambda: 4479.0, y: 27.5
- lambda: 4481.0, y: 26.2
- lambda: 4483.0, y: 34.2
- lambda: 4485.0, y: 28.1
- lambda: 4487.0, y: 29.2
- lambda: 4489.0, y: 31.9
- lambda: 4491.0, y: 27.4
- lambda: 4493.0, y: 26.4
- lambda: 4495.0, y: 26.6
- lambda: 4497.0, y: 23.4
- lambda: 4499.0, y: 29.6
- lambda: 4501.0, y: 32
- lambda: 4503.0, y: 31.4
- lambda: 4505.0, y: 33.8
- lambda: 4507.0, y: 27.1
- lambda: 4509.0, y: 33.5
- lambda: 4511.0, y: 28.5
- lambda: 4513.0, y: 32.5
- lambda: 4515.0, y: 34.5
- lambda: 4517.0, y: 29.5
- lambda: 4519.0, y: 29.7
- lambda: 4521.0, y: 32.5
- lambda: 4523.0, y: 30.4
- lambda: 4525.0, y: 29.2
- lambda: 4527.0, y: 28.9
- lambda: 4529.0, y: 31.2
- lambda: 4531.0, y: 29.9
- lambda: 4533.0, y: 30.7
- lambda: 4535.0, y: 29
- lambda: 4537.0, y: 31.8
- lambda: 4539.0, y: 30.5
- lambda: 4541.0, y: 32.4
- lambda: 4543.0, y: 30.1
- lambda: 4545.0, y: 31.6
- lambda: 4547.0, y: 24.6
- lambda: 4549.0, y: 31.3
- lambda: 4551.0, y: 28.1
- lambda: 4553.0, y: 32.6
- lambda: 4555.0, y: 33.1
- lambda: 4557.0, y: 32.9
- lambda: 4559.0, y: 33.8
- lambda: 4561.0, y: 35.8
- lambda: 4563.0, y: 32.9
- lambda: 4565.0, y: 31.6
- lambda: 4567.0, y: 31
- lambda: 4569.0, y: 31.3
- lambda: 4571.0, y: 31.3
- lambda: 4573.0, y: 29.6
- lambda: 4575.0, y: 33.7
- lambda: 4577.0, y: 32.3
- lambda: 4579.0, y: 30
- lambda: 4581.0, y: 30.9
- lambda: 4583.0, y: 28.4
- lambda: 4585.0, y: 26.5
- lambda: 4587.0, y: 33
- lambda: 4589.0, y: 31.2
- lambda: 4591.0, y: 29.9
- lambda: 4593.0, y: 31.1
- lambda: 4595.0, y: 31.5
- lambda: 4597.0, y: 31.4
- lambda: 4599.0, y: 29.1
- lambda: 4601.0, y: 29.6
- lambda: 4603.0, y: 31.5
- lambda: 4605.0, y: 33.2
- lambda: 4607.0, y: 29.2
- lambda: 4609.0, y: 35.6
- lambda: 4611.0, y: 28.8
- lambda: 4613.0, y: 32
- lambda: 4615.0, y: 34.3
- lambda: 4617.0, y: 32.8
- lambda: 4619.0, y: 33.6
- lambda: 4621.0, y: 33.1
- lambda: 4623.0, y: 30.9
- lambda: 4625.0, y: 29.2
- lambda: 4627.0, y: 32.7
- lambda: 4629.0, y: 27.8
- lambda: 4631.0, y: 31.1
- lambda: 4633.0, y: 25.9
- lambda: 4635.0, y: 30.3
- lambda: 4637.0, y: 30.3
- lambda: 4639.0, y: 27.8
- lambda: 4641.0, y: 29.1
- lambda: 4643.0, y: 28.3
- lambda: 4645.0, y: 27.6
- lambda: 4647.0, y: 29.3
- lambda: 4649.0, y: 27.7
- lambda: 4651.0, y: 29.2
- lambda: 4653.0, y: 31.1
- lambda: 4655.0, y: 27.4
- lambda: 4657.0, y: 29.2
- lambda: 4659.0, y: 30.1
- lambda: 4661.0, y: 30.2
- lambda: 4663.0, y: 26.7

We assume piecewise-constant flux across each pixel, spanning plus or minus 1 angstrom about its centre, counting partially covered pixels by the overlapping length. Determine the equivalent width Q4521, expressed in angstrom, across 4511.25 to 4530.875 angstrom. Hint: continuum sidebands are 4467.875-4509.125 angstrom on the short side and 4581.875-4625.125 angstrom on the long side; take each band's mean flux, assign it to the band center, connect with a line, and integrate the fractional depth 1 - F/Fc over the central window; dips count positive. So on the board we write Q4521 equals -0.7 angstrom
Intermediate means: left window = 29.2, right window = 31.2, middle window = 30.8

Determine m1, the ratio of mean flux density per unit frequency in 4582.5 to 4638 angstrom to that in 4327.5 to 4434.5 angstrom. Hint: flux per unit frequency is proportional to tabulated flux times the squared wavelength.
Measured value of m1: 1.4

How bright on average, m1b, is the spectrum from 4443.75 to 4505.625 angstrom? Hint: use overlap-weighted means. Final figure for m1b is 28.4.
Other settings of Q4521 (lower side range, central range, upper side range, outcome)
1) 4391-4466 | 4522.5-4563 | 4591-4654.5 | -3.0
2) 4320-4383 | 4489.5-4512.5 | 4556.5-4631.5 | -0.3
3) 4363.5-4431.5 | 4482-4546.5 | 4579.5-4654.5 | -4.9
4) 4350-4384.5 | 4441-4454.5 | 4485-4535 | 0.1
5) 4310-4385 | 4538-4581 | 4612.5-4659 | -4.4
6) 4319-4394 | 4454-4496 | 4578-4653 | -1.3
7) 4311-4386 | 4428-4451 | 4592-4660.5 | -0.5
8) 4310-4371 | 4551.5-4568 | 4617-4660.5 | -2.7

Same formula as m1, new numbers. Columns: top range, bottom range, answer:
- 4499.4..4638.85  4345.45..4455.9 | 1.30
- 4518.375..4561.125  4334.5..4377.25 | 1.37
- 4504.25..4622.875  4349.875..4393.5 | 1.37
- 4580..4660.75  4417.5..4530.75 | 1.13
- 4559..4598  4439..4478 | 1.20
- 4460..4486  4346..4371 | 1.18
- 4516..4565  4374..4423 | 1.31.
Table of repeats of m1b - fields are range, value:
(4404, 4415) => 24.9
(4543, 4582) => 31.5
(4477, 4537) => 29.9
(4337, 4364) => 24.1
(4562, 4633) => 31.1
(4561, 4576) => 31.9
